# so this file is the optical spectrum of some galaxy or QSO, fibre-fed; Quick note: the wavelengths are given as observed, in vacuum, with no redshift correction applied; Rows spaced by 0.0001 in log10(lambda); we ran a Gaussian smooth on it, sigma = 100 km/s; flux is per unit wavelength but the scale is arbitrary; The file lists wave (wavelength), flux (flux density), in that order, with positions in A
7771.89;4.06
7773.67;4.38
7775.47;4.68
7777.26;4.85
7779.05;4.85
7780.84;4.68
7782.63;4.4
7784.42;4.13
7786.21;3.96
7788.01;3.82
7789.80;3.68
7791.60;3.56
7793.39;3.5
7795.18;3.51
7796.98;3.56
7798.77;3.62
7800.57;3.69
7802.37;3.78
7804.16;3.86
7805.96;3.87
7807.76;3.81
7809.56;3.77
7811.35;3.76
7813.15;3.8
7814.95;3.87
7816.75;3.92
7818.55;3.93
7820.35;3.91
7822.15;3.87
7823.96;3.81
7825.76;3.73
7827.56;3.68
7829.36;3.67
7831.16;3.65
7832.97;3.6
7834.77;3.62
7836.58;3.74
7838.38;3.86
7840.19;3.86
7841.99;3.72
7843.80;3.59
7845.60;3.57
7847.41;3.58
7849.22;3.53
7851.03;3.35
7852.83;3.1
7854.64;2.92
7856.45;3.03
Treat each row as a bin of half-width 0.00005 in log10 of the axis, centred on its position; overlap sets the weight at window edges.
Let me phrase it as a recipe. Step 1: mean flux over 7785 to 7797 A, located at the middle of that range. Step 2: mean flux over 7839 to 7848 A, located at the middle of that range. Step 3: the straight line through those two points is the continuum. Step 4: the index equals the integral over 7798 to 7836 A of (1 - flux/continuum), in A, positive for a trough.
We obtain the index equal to -1.02 A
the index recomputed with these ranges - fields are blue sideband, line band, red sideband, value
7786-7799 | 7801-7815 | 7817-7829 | -0.3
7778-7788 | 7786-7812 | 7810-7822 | 2.6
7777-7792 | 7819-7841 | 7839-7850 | 0.2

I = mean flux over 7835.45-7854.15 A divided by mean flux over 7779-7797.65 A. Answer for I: 0.9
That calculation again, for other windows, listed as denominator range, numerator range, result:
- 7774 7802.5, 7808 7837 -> 0.94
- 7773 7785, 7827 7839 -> 0.80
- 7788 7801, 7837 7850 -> 1.02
